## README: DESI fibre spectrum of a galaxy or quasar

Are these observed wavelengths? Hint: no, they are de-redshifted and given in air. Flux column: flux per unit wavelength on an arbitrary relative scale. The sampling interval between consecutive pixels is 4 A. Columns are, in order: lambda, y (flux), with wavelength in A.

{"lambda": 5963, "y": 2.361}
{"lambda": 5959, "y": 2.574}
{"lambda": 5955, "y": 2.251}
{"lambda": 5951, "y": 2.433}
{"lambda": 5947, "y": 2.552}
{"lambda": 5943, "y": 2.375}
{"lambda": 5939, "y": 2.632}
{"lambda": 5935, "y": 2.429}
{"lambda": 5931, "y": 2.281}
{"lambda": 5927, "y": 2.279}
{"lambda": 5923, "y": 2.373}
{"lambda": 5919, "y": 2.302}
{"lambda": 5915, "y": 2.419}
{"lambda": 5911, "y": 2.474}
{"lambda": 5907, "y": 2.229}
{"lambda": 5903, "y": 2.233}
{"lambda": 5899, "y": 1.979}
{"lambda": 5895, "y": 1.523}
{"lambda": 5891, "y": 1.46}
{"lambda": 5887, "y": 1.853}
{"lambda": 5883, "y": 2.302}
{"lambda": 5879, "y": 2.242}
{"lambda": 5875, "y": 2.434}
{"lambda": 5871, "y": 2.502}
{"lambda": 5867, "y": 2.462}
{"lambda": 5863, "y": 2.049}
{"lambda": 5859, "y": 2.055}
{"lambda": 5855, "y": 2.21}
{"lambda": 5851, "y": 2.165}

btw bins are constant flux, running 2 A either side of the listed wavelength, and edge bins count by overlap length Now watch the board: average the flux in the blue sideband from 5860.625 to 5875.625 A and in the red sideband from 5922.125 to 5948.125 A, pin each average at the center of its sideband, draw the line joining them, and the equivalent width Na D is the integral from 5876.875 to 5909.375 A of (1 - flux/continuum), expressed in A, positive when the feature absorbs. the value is 5.3 A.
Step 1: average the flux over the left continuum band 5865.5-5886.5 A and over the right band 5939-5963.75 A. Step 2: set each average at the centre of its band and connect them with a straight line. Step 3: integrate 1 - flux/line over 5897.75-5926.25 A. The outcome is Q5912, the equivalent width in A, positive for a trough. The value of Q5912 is 1.2 A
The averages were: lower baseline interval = 2.35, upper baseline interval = 2.44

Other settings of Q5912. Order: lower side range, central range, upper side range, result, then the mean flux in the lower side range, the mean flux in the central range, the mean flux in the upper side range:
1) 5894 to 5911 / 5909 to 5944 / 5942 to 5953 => -1.8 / 2.08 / 2.4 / 2.46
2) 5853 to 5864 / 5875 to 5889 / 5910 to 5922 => 0.3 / 2.11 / 2.18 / 2.39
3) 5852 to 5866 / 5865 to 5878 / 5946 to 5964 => -1.6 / 2.13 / 2.45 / 2.43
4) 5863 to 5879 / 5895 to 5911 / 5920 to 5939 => 1.8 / 2.39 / 2.11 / 2.37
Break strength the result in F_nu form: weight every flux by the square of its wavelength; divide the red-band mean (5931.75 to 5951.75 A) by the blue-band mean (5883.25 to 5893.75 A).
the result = 1.44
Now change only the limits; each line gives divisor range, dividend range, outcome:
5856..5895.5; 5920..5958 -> 1.16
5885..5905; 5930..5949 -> 1.38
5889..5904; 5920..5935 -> 1.33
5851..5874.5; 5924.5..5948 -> 1.10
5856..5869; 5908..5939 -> 1.11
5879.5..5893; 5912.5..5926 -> 1.25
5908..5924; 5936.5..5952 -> 1.06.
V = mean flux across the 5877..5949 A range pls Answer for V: 2.22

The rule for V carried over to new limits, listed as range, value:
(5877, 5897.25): 1.88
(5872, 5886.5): 2.29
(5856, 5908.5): 2.1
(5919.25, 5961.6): 2.41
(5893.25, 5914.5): 2.12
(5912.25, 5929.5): 2.35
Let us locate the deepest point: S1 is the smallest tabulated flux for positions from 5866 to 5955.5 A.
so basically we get 1.46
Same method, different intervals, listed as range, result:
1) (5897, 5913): 1.979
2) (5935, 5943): 2.375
